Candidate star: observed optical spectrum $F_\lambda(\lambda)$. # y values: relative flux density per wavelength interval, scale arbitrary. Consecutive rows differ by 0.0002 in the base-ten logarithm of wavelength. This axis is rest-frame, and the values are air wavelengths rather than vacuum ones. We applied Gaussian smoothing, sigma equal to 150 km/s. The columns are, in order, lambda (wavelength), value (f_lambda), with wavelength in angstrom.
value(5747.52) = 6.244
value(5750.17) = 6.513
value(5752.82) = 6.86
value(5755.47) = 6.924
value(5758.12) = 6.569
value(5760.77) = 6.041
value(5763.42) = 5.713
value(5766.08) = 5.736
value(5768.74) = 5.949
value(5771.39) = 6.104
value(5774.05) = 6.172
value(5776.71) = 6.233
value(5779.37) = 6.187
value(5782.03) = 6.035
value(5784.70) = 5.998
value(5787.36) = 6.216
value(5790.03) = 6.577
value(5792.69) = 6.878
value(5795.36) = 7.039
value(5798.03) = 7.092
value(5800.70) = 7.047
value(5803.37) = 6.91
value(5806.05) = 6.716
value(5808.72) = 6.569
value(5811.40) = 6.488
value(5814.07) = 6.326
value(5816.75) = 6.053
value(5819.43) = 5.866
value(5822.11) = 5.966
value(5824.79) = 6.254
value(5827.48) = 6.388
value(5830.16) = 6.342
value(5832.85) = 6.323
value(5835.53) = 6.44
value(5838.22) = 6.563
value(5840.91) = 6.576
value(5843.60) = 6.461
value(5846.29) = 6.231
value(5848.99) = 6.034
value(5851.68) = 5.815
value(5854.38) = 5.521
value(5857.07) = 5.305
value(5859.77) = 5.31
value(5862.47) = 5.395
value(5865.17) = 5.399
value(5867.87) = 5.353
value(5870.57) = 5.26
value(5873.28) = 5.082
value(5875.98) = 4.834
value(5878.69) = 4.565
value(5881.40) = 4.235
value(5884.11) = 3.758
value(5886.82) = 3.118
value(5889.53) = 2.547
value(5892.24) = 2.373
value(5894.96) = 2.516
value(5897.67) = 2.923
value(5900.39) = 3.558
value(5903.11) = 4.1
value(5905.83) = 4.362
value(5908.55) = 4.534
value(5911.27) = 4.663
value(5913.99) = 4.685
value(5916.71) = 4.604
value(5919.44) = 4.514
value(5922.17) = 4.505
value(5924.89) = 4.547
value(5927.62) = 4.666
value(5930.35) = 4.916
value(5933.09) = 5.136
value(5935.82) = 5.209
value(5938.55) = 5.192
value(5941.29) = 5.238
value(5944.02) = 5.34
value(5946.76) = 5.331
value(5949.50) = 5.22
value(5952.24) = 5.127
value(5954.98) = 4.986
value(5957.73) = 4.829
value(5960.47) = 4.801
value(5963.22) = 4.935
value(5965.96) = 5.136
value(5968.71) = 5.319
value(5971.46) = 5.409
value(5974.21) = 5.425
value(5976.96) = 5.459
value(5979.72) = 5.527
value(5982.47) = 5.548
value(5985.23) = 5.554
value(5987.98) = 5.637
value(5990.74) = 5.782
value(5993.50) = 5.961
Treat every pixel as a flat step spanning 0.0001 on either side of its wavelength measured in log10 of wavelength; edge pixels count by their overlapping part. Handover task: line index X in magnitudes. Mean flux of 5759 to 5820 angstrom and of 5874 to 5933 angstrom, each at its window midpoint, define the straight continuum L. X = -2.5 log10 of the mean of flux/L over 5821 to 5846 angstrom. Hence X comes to -0.17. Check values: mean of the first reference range 6.35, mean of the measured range 6.37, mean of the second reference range 4.06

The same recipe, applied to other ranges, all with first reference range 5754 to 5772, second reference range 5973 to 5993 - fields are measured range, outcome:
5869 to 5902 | 0.48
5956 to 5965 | 0.16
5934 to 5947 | 0.09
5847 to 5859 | 0.05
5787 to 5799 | -0.12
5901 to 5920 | 0.28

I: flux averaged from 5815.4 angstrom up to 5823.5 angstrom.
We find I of 5.96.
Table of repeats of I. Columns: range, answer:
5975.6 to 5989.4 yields 5.55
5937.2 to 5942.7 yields 5.22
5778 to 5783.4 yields 6.11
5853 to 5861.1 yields 5.38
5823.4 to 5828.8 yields 6.31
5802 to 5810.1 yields 6.73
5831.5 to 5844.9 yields 6.47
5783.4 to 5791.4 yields 6.27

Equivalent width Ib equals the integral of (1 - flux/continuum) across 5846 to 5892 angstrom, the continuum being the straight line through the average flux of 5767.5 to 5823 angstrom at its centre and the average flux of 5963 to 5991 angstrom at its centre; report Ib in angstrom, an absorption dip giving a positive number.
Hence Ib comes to 9.1 angstrom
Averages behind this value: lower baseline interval 6.41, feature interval 4.83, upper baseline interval 5.44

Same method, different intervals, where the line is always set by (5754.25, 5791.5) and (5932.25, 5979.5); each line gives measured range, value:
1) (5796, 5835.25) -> -3.4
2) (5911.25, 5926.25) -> 2.3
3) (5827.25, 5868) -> -1.4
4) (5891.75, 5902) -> 4.8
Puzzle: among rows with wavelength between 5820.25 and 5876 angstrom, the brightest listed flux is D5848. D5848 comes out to 6.576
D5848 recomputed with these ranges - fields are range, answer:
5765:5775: 6.172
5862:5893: 5.399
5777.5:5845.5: 7.092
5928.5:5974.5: 5.425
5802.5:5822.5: 6.91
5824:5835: 6.388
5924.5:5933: 4.916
